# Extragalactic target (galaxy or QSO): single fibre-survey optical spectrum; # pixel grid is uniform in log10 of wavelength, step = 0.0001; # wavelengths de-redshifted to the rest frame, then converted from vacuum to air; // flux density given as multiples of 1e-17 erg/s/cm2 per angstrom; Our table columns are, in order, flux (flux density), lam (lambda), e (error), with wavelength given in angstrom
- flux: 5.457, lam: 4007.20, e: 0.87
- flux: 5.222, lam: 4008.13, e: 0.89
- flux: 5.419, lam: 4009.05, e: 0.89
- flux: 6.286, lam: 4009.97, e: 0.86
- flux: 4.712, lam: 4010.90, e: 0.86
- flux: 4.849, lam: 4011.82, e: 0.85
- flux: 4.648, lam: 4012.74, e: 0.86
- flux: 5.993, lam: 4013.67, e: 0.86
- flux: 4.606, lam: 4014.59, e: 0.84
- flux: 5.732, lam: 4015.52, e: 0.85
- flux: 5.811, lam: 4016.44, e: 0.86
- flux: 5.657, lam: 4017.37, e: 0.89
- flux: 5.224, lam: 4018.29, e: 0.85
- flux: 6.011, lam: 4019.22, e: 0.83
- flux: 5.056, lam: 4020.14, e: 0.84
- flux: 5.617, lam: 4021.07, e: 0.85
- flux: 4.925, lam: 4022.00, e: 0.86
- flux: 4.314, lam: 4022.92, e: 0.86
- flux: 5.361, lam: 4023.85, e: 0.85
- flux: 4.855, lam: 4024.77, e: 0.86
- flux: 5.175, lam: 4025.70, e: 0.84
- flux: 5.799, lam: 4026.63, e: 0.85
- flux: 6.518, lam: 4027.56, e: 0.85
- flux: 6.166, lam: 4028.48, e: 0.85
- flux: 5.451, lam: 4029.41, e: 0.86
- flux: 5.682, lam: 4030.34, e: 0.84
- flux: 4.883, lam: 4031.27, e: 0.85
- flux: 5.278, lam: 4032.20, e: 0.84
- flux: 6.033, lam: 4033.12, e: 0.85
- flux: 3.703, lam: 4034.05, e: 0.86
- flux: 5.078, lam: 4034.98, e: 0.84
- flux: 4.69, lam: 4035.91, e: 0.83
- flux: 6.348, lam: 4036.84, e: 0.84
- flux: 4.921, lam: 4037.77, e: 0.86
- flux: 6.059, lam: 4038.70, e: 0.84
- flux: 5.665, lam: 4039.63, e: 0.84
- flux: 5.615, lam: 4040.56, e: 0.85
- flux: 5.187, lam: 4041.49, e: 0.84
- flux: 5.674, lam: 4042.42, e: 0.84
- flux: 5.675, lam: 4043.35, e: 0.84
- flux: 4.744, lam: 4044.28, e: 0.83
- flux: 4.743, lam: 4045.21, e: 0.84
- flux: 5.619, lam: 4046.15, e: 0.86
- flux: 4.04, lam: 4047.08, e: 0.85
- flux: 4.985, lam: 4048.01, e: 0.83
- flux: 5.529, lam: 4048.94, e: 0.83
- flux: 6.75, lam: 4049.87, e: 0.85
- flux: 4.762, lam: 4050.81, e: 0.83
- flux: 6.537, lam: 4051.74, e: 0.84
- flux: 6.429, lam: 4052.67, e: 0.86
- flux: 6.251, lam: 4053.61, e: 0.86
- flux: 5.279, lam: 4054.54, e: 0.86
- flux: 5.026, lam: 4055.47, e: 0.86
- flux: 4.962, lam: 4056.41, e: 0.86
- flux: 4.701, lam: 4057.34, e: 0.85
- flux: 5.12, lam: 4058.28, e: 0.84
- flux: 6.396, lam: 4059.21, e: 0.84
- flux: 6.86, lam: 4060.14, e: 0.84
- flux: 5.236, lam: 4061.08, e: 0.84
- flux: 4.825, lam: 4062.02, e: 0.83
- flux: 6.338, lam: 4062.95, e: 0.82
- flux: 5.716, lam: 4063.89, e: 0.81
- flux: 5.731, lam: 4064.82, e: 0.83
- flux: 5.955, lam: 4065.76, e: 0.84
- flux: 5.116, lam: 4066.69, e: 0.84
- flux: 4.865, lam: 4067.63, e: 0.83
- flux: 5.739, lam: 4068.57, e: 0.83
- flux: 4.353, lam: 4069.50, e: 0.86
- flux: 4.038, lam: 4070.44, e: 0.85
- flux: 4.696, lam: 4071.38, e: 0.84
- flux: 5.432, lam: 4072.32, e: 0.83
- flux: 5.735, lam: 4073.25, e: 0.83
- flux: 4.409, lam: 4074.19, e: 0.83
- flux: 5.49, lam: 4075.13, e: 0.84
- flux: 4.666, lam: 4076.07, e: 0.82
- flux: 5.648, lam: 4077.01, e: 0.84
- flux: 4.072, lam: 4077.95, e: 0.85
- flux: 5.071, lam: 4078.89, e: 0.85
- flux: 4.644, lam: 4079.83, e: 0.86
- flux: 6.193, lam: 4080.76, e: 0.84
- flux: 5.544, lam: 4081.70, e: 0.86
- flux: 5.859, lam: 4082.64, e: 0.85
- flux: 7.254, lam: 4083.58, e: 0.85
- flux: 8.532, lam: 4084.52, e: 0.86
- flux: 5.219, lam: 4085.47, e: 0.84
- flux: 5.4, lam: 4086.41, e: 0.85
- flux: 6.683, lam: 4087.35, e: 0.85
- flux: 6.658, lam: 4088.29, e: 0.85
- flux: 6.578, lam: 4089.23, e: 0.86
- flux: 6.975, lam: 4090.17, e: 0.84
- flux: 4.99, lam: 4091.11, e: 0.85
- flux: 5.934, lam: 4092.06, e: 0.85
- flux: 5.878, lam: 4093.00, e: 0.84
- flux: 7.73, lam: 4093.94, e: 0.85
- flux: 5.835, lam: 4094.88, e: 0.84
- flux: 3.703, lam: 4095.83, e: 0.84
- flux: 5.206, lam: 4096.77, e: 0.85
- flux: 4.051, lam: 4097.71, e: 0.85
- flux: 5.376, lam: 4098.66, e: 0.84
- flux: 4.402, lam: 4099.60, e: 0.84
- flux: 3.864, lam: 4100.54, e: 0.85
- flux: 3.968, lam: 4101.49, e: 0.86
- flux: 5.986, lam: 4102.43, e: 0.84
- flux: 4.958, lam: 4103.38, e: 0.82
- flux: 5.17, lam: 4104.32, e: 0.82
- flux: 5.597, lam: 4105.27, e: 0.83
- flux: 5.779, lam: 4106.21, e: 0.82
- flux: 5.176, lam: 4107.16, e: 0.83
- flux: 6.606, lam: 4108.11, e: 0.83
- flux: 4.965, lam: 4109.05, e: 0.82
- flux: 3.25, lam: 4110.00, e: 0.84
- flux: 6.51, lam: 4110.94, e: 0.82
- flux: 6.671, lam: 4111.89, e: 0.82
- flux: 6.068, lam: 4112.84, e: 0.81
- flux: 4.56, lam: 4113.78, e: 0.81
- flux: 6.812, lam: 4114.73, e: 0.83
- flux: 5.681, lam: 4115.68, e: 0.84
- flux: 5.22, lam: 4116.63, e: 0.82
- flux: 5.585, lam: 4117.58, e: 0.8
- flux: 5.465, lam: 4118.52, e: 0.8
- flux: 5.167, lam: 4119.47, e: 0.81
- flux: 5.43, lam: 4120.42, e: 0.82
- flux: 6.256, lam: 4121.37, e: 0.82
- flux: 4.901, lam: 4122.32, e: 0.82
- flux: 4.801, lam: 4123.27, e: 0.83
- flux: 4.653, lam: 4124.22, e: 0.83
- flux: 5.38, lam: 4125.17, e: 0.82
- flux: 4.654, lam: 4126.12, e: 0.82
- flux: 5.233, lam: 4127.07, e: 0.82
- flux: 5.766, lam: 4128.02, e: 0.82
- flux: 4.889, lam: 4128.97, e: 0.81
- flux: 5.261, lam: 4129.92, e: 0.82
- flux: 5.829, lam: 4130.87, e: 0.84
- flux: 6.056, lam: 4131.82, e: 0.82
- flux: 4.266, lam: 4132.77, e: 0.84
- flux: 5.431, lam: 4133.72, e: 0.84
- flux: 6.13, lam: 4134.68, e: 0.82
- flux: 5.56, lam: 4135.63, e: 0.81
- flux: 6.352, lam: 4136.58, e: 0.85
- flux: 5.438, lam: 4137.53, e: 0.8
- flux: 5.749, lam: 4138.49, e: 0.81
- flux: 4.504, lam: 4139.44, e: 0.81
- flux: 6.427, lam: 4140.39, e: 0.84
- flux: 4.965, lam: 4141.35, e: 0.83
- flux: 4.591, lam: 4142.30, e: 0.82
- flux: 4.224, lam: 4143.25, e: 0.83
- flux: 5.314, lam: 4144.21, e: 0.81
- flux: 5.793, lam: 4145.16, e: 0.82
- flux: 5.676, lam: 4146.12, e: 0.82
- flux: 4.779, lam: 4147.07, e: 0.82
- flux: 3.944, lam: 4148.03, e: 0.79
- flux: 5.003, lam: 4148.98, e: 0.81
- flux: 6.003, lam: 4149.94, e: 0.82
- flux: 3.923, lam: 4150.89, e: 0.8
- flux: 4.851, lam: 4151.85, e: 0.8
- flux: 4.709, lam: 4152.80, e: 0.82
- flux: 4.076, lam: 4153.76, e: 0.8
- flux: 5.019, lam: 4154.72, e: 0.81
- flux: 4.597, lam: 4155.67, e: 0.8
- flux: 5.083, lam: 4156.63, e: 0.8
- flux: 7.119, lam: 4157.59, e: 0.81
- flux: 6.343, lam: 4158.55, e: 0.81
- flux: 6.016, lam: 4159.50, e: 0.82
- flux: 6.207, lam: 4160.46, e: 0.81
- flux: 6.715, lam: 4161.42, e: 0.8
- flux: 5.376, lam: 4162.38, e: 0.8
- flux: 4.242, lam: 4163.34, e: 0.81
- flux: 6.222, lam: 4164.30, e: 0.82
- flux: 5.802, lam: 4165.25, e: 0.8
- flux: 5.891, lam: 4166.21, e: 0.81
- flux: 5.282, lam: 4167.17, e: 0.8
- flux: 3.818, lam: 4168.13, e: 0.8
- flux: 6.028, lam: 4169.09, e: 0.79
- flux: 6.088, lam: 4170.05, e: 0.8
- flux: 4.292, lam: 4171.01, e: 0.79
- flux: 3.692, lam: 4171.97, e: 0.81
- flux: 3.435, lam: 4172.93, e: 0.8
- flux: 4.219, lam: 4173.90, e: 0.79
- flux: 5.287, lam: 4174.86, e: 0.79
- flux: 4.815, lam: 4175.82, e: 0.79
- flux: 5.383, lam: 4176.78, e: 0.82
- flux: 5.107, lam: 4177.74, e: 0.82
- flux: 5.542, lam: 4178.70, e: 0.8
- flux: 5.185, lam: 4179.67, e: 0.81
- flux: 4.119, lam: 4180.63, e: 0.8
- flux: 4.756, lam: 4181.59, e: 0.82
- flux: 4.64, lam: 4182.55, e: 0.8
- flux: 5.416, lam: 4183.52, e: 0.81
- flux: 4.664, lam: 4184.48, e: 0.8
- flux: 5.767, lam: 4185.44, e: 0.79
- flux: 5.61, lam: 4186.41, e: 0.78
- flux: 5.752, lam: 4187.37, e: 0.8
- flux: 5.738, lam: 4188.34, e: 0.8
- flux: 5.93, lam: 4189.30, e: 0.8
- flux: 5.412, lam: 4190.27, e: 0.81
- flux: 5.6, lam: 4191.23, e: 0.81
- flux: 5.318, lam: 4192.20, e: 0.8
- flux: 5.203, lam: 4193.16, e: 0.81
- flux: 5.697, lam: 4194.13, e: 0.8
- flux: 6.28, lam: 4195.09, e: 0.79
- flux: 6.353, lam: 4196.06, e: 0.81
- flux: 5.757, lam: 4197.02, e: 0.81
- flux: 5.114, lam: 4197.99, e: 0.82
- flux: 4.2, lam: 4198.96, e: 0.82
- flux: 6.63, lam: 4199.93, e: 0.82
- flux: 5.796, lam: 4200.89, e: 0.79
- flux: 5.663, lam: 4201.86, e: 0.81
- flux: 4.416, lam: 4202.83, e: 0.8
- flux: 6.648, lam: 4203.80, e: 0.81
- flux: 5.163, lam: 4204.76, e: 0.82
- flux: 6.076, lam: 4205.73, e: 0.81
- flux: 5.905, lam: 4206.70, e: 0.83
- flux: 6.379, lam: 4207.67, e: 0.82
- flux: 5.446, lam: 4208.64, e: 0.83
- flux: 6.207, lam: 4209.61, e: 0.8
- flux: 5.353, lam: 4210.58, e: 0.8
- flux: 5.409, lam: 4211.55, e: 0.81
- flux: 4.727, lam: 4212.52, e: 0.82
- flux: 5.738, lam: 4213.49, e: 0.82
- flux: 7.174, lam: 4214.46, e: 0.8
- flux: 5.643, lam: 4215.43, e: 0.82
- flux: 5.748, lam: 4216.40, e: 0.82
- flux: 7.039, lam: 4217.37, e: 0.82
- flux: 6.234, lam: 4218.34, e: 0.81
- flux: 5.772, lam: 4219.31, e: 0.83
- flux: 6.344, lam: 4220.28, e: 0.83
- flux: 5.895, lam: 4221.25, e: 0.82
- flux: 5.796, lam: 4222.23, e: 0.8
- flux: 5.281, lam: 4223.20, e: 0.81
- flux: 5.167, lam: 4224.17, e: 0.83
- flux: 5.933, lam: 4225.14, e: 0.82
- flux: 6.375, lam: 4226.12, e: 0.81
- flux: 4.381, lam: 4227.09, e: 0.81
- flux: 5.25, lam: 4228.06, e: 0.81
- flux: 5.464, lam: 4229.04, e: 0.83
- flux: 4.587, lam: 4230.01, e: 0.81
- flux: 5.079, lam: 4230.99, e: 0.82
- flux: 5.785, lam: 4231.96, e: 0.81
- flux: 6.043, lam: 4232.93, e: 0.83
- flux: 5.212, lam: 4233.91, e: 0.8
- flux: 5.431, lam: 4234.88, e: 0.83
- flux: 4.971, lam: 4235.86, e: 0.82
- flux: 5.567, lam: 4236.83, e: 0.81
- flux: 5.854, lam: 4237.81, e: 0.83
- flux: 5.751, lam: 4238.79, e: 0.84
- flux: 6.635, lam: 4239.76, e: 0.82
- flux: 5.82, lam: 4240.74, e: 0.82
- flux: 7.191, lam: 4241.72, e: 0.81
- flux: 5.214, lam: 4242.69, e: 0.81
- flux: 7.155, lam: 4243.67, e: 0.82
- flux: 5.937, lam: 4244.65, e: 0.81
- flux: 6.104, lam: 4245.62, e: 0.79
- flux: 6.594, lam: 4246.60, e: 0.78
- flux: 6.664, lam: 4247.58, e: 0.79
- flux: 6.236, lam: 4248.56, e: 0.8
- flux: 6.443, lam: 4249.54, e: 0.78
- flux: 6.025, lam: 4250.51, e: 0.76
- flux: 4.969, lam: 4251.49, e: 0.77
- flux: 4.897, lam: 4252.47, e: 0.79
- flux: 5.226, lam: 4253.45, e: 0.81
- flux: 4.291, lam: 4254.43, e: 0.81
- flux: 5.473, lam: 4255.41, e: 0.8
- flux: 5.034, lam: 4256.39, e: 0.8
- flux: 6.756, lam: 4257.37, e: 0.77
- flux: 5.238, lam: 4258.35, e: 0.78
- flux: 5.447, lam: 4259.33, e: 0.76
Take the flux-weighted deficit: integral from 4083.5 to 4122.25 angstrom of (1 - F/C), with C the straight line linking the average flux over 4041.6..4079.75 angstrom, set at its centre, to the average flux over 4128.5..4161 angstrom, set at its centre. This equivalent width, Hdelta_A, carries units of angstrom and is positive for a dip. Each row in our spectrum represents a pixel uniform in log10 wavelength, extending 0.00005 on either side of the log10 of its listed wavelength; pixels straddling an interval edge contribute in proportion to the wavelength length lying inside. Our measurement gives -2.2 angstrom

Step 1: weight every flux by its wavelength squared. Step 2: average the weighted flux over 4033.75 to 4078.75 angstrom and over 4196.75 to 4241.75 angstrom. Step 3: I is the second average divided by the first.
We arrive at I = 1.2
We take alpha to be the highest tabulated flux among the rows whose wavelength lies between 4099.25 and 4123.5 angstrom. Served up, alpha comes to 6.812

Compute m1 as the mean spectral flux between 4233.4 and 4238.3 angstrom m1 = 5.4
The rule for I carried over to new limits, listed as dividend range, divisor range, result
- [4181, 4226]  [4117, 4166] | 1.10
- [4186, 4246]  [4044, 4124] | 1.12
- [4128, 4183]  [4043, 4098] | 0.98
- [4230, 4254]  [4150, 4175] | 1.17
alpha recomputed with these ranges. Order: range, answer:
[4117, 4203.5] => 7.119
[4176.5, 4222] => 7.174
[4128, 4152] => 6.427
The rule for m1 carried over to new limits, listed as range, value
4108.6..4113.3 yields 5.49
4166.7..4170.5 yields 5.3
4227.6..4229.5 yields 5.34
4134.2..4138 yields 5.88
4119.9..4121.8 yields 5.81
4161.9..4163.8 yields 4.81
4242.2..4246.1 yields 6.12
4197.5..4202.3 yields 5.47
